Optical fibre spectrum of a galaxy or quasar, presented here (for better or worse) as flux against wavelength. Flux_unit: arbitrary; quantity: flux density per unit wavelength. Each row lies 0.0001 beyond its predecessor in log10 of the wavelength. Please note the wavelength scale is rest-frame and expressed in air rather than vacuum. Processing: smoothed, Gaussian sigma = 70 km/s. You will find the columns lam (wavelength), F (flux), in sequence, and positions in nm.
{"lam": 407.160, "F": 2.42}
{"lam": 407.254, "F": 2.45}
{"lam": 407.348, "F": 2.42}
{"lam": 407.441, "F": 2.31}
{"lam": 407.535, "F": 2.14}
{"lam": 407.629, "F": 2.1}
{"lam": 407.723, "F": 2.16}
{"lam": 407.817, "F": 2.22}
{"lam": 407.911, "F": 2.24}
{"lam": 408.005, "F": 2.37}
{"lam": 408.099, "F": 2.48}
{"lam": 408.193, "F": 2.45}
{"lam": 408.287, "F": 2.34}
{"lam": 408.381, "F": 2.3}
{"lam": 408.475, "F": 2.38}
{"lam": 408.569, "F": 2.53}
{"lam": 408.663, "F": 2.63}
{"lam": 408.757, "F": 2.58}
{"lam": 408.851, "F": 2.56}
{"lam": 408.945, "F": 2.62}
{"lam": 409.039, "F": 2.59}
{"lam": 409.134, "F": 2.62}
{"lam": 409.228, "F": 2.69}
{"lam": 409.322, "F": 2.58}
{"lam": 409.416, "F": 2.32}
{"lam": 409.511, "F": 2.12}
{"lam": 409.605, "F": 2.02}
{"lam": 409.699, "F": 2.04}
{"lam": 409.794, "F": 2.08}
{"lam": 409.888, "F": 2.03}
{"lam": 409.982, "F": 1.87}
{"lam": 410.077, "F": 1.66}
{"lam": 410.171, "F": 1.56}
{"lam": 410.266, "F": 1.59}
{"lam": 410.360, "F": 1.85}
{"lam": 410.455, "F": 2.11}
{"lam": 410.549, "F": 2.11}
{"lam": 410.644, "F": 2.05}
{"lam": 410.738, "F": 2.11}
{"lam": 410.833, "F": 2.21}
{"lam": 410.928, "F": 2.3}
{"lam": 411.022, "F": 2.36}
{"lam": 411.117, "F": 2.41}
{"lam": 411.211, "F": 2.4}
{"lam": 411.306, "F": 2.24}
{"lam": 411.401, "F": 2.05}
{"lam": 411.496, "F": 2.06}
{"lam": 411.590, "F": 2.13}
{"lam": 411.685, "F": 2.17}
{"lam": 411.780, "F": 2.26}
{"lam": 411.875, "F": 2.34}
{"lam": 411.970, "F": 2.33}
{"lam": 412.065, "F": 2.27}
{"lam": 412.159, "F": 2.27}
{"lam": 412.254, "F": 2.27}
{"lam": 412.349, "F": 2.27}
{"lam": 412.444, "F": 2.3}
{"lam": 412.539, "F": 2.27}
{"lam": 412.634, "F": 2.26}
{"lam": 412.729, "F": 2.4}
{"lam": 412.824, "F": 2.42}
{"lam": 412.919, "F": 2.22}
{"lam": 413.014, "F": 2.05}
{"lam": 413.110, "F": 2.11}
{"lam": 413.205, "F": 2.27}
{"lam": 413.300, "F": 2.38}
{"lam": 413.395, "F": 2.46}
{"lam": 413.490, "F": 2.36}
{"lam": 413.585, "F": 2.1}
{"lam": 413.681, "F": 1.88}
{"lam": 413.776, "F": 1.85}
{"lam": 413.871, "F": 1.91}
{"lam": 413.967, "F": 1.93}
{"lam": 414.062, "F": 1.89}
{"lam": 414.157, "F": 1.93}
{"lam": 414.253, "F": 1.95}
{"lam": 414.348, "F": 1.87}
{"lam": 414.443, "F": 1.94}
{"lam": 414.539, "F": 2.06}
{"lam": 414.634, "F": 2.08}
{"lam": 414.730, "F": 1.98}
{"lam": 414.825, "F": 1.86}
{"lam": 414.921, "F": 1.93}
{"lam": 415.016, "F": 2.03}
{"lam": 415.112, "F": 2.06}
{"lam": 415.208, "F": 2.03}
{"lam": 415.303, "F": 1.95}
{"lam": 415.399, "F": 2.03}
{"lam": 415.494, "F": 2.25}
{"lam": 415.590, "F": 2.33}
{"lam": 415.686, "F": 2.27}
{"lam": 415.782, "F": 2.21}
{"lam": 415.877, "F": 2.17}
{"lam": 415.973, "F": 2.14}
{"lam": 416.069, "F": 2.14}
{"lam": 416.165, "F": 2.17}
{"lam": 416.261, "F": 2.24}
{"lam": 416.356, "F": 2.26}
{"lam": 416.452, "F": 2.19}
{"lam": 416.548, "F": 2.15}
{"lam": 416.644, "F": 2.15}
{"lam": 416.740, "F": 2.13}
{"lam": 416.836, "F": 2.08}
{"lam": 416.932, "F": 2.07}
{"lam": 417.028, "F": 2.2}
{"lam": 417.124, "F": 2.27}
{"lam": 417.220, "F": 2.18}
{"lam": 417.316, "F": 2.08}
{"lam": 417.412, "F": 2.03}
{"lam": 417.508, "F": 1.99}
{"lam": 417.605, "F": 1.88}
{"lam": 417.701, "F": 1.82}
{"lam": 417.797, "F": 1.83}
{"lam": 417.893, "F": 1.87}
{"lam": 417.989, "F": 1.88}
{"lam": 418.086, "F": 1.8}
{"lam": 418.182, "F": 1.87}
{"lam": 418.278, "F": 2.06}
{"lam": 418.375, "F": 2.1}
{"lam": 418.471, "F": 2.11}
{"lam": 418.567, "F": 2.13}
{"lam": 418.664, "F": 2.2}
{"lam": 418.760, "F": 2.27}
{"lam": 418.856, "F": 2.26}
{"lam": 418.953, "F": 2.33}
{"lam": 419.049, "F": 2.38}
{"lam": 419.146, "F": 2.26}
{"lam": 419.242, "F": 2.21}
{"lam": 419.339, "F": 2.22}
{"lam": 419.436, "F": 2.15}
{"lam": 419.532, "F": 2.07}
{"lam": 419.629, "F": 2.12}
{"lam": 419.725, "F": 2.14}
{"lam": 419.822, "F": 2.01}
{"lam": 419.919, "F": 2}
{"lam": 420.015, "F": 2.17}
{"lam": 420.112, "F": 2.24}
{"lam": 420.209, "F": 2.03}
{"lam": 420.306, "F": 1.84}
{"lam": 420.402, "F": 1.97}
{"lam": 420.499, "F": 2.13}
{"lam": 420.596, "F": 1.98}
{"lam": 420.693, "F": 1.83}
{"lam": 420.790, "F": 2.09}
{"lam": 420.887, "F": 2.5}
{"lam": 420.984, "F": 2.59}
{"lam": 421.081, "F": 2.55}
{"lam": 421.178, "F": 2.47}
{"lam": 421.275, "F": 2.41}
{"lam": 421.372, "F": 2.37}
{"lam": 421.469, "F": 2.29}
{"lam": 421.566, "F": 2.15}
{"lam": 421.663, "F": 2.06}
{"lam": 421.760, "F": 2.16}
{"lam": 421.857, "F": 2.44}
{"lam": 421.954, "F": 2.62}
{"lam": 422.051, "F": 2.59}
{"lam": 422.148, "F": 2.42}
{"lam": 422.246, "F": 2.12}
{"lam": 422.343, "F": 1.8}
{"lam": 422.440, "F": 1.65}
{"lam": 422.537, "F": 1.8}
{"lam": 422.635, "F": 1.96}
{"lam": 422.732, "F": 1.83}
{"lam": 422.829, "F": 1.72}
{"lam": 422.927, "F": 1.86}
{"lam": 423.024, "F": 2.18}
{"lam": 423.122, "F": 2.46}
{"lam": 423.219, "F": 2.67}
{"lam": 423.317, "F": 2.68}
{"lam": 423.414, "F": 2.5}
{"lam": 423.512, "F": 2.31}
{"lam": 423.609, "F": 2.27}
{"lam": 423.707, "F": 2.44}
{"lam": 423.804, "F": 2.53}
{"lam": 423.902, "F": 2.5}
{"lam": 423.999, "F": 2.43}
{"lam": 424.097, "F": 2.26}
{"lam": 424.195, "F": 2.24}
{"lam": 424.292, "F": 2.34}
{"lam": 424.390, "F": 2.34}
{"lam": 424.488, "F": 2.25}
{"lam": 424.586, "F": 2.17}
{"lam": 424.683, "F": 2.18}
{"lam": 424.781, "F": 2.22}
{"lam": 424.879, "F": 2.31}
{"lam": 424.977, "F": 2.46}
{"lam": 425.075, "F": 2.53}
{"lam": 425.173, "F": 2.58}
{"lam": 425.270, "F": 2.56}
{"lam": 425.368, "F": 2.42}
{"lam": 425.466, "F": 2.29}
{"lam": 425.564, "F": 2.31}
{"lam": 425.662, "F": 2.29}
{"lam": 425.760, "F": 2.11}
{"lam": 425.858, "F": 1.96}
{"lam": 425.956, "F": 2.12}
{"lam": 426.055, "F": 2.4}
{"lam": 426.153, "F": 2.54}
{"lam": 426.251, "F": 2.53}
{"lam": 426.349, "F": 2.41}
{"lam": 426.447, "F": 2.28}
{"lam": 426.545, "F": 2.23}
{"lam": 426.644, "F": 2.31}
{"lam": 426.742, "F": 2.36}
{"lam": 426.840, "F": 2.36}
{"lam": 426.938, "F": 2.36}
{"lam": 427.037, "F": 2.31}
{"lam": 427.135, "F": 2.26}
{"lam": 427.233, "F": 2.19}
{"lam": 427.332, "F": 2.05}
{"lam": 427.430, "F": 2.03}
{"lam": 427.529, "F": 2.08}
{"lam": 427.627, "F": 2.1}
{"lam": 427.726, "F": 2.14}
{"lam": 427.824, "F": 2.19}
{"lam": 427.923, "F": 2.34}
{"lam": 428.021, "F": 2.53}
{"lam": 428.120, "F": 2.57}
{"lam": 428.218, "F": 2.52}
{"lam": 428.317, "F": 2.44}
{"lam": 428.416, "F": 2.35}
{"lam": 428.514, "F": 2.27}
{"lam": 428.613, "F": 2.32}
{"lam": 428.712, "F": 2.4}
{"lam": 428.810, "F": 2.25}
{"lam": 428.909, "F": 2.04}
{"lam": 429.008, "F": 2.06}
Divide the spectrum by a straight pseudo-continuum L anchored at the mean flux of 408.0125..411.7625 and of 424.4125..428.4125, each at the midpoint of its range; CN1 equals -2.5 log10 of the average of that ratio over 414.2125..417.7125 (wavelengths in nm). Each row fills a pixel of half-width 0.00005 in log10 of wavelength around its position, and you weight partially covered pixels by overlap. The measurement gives 0.09 mag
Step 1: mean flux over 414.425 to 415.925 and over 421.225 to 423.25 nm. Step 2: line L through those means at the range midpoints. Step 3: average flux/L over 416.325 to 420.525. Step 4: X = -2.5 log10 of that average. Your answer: 0.01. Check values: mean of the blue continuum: 2.08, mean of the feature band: 2.09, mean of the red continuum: 2.17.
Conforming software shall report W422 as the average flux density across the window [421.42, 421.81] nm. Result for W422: 2.17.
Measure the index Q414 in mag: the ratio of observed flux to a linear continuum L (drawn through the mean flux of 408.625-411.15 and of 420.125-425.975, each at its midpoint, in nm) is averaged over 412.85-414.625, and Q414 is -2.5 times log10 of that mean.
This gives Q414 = 0.077 mag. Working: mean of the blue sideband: 2.21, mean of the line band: 2.07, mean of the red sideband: 2.25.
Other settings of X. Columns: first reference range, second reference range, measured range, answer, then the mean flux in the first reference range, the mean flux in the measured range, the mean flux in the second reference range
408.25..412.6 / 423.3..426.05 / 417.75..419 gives 0.12 mag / 2.24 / 2.05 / 2.34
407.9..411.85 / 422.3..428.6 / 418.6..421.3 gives 0.04 mag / 2.24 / 2.19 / 2.28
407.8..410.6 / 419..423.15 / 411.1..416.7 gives 0.03 mag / 2.25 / 2.15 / 2.16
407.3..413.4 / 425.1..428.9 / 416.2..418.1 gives 0.11 mag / 2.25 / 2.06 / 2.31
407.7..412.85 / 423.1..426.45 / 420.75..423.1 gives 0.07 mag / 2.25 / 2.2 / 2.37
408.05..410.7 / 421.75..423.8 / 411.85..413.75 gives -0.01 mag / 2.24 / 2.26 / 2.22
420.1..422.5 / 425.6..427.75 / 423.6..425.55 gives -0.06 mag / 2.21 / 2.37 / 2.25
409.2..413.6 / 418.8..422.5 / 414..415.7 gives 0.09 mag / 2.18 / 2.02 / 2.2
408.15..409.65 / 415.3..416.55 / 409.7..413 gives 0.10 mag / 2.46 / 2.15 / 2.19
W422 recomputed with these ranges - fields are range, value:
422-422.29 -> 2.38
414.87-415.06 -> 1.98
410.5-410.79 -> 2.09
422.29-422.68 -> 1.81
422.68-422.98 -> 1.81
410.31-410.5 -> 1.97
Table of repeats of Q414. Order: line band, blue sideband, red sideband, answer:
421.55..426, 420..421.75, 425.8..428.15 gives -0.013 mag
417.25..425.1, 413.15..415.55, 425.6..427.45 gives -0.006 mag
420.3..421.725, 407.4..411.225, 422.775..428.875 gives 0.033 mag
